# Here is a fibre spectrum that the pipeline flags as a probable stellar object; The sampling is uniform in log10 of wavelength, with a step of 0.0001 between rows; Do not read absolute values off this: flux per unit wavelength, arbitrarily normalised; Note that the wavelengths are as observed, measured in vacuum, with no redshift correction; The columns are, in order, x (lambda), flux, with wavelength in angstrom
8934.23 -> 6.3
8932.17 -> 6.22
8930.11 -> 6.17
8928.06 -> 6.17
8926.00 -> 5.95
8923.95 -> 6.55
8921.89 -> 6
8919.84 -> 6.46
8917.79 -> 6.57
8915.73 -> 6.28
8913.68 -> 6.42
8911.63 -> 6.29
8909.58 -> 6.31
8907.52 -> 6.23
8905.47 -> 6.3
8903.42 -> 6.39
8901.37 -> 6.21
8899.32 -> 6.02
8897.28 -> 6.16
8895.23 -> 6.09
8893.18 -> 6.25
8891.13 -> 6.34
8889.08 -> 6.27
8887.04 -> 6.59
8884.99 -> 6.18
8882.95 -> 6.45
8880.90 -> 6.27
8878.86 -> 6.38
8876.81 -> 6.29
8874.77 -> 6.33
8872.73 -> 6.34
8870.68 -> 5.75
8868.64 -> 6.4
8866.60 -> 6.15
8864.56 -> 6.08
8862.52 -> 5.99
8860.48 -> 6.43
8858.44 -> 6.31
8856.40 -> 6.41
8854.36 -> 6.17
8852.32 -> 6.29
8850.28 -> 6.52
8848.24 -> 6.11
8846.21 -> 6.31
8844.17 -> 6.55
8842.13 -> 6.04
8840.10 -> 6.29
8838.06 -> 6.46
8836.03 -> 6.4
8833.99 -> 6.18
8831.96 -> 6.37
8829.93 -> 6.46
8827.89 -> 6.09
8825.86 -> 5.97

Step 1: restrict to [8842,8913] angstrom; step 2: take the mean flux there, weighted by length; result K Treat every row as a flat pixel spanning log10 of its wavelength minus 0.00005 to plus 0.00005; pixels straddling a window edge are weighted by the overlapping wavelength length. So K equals 6.27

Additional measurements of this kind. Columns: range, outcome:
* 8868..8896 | 6.28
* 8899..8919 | 6.31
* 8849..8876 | 6.24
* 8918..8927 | 6.28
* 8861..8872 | 6.1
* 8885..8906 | 6.26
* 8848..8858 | 6.31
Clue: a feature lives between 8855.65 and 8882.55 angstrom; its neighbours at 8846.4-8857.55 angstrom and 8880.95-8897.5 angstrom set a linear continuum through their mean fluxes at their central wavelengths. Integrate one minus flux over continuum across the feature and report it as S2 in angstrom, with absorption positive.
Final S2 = 0.2 angstrom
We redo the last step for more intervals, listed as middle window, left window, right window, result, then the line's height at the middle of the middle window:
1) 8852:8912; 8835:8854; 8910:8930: 0.5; 6.31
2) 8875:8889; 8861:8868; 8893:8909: -0.4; 6.16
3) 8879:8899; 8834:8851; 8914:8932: 0.0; 6.29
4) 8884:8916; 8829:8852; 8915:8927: 0.2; 6.31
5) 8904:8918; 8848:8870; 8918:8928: -0.2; 6.26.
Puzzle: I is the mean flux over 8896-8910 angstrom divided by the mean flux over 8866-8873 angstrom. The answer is 1.0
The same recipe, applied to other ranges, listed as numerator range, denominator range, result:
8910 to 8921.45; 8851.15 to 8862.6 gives 1.01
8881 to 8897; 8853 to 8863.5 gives 1.01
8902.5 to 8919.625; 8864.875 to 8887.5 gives 1.01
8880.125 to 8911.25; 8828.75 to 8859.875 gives 0.99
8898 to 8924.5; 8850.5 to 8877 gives 1.01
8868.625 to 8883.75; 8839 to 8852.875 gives 0.99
